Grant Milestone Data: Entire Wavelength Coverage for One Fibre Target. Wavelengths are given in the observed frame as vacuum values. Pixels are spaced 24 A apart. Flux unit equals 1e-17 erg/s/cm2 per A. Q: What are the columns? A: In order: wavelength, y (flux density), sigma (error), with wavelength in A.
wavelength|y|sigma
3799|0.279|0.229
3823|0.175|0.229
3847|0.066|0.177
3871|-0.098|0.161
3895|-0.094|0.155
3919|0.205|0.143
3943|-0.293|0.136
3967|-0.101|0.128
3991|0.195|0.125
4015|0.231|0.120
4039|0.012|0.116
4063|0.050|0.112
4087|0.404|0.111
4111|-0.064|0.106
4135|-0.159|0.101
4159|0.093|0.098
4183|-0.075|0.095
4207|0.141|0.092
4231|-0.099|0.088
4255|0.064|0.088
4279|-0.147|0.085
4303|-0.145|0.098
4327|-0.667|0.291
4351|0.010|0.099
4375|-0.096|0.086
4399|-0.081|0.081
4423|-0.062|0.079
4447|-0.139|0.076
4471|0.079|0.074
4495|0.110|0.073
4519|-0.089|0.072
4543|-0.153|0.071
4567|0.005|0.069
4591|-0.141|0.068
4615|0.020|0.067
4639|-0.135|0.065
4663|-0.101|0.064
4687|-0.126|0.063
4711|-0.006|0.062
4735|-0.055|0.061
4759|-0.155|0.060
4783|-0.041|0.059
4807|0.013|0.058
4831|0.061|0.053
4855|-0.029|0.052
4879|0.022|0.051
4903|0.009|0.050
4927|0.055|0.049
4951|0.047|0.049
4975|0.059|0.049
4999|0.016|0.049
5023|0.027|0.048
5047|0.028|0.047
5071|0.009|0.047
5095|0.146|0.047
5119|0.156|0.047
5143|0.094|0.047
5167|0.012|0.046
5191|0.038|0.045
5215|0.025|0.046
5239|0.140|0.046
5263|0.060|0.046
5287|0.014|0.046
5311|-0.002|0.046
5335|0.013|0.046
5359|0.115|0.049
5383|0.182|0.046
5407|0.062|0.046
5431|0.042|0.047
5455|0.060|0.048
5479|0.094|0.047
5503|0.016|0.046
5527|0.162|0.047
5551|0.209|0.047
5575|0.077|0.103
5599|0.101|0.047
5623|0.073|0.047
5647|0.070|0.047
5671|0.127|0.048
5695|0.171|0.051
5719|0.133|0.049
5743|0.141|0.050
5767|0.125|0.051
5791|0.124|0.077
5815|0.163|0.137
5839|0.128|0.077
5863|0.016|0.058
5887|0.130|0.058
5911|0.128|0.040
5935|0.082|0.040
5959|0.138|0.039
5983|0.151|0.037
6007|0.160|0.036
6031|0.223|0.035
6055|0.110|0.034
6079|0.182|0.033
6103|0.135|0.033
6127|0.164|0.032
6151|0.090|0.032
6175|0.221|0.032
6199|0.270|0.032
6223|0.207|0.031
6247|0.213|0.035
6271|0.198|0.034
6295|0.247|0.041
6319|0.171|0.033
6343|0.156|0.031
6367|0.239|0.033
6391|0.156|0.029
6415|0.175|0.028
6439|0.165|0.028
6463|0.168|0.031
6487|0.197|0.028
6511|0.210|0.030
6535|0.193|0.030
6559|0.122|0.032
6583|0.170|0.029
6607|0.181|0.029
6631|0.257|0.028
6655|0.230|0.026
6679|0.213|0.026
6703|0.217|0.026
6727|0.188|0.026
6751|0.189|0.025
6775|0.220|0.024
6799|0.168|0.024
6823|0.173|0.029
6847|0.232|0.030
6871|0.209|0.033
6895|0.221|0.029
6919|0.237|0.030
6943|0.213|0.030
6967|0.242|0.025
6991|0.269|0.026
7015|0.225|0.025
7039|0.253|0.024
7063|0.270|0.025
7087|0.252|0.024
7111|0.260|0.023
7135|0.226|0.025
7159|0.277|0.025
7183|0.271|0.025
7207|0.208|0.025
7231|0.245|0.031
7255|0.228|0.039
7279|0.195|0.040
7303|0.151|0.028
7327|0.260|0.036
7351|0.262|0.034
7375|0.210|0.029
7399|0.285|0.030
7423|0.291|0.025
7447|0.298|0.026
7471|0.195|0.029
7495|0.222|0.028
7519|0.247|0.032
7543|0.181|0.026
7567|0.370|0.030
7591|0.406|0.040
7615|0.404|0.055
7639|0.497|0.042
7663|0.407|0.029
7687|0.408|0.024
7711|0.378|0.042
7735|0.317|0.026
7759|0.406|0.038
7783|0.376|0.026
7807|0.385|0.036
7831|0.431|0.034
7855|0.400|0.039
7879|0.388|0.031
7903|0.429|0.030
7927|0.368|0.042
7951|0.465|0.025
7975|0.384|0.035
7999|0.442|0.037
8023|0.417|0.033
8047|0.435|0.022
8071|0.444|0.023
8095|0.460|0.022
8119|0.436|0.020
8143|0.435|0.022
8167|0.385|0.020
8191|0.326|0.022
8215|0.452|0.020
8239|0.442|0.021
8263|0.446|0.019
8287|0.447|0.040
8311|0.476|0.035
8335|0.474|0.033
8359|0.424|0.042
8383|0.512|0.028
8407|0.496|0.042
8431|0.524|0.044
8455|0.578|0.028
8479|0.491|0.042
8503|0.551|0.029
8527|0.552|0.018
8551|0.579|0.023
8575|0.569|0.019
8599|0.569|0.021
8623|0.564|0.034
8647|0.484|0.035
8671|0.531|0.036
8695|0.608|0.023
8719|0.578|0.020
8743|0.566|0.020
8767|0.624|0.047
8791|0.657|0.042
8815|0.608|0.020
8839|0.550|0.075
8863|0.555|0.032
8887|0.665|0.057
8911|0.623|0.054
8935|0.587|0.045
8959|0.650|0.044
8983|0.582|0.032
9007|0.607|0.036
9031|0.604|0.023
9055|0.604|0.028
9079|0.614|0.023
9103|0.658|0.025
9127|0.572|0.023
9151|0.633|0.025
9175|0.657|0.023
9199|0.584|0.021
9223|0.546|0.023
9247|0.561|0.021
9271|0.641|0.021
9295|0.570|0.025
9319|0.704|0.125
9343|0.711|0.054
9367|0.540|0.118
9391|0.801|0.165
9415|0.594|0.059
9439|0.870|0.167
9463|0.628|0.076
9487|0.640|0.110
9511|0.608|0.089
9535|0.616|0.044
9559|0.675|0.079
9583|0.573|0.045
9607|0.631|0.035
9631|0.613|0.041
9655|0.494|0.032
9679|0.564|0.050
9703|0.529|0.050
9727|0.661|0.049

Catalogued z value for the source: 0.90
